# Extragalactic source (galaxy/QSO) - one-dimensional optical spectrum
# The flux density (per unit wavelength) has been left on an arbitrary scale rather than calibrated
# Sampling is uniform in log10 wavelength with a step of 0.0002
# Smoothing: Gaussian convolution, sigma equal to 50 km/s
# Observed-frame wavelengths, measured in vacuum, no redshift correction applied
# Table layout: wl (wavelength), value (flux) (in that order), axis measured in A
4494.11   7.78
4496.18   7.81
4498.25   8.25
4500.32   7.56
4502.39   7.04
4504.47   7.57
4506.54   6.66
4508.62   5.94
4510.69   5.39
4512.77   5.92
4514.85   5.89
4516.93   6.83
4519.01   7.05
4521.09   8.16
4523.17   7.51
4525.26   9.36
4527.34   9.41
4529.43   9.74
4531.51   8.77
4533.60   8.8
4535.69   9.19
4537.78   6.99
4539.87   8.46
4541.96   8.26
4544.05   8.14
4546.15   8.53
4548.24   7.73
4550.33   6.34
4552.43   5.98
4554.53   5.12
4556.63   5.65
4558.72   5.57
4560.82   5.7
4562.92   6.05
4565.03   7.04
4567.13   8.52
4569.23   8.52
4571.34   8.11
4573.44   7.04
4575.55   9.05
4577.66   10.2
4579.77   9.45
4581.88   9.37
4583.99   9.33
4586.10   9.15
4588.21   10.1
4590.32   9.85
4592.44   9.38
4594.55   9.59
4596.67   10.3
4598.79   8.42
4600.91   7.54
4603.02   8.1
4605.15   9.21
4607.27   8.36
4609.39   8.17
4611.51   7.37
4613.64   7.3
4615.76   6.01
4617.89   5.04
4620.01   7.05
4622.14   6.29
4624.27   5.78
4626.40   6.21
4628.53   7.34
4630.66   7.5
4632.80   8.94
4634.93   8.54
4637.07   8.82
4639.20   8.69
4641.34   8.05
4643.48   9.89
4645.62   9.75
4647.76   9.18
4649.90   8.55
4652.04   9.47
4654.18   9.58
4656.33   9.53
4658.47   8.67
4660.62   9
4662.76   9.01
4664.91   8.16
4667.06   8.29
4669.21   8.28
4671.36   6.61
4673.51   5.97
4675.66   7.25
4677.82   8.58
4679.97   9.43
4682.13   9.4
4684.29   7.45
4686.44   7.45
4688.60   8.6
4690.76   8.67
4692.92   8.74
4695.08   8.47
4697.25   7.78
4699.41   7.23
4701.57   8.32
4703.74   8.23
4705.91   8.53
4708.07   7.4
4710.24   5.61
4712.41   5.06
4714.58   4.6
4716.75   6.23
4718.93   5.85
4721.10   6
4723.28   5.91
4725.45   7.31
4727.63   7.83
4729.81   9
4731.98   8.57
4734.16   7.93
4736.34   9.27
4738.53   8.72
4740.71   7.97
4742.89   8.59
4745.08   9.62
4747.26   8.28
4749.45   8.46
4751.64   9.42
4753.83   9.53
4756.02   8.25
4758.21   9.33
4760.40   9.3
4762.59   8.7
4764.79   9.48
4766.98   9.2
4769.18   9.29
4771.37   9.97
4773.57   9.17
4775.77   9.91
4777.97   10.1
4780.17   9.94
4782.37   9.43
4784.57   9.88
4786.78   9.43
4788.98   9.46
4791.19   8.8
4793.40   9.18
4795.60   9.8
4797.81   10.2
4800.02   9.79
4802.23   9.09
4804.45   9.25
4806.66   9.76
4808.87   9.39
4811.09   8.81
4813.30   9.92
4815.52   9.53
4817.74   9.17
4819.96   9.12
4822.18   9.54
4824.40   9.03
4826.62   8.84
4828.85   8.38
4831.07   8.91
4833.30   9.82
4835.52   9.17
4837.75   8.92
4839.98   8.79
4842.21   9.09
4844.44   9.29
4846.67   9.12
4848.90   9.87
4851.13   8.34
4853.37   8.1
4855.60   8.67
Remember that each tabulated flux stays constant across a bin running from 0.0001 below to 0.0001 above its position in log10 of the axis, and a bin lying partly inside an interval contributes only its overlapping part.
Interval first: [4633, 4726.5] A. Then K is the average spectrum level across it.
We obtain 7.96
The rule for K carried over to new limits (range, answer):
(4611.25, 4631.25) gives 6.54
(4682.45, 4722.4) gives 7.27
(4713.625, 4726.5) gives 5.99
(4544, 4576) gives 7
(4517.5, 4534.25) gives 8.55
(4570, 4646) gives 8.3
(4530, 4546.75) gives 8.43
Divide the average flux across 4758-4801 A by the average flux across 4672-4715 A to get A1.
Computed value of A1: 1.24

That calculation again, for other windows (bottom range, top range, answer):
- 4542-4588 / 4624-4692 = 1.09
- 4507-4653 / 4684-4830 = 1.08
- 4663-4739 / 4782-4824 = 1.24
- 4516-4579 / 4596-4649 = 1.02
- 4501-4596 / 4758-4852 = 1.19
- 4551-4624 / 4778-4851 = 1.19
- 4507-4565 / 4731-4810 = 1.27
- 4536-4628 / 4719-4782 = 1.12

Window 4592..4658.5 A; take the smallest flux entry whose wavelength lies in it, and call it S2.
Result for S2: 5.04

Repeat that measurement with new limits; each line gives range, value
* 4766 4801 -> 8.8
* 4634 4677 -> 5.97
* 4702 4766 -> 4.6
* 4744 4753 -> 8.28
